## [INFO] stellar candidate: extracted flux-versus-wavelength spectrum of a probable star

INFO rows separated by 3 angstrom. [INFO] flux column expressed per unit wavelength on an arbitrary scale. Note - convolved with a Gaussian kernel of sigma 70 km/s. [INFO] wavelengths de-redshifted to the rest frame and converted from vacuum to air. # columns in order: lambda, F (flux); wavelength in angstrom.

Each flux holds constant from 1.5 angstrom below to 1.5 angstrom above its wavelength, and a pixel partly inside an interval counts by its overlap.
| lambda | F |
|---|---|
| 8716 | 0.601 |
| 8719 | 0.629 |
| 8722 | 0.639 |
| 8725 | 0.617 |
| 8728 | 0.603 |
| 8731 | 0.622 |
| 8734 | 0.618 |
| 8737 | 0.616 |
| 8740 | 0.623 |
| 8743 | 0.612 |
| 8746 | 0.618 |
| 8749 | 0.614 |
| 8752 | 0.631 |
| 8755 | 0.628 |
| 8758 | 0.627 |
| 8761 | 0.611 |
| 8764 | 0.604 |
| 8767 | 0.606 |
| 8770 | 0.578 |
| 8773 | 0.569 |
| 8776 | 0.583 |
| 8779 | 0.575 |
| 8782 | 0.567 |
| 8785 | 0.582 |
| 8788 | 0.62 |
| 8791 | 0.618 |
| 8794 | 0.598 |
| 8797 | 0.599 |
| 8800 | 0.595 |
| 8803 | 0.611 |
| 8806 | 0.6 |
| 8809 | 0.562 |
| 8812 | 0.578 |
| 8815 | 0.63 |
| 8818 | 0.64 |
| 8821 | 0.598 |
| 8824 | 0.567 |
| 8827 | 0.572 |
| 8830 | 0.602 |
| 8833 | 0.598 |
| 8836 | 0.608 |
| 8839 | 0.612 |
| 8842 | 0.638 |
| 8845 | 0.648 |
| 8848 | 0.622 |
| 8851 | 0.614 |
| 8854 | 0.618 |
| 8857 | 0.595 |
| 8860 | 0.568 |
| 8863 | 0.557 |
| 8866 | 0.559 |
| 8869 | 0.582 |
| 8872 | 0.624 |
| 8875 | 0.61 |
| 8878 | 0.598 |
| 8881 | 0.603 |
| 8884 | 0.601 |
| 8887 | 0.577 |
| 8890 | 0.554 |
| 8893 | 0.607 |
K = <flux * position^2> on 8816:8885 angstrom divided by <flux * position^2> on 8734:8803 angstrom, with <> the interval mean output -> 1.0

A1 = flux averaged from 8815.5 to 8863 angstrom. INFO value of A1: 0.606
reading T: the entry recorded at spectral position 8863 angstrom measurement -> 0.557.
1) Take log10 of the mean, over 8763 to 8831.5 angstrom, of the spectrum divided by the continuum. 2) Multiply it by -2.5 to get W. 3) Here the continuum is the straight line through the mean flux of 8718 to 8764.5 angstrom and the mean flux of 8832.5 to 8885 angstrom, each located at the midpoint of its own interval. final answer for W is 0.03 mag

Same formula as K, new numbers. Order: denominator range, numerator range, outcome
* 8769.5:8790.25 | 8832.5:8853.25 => 1.08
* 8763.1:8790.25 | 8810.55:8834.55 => 1.03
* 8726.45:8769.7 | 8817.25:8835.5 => 0.98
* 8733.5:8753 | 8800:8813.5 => 0.97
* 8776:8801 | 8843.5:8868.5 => 1.02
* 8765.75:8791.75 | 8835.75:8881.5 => 1.05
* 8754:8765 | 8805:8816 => 0.97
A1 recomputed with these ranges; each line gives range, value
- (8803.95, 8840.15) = 0.597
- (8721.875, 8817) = 0.605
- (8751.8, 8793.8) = 0.599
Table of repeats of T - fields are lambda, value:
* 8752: 0.631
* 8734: 0.618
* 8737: 0.616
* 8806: 0.6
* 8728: 0.603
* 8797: 0.599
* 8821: 0.598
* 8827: 0.572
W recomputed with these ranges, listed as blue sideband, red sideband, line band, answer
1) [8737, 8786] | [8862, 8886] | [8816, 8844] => -0.02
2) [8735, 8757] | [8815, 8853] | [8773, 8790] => 0.06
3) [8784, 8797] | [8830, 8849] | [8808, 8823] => 0.02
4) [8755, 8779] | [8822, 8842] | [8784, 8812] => 0.00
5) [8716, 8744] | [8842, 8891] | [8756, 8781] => 0.03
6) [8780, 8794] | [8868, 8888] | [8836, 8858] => -0.04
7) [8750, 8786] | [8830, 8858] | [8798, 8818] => 0.01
